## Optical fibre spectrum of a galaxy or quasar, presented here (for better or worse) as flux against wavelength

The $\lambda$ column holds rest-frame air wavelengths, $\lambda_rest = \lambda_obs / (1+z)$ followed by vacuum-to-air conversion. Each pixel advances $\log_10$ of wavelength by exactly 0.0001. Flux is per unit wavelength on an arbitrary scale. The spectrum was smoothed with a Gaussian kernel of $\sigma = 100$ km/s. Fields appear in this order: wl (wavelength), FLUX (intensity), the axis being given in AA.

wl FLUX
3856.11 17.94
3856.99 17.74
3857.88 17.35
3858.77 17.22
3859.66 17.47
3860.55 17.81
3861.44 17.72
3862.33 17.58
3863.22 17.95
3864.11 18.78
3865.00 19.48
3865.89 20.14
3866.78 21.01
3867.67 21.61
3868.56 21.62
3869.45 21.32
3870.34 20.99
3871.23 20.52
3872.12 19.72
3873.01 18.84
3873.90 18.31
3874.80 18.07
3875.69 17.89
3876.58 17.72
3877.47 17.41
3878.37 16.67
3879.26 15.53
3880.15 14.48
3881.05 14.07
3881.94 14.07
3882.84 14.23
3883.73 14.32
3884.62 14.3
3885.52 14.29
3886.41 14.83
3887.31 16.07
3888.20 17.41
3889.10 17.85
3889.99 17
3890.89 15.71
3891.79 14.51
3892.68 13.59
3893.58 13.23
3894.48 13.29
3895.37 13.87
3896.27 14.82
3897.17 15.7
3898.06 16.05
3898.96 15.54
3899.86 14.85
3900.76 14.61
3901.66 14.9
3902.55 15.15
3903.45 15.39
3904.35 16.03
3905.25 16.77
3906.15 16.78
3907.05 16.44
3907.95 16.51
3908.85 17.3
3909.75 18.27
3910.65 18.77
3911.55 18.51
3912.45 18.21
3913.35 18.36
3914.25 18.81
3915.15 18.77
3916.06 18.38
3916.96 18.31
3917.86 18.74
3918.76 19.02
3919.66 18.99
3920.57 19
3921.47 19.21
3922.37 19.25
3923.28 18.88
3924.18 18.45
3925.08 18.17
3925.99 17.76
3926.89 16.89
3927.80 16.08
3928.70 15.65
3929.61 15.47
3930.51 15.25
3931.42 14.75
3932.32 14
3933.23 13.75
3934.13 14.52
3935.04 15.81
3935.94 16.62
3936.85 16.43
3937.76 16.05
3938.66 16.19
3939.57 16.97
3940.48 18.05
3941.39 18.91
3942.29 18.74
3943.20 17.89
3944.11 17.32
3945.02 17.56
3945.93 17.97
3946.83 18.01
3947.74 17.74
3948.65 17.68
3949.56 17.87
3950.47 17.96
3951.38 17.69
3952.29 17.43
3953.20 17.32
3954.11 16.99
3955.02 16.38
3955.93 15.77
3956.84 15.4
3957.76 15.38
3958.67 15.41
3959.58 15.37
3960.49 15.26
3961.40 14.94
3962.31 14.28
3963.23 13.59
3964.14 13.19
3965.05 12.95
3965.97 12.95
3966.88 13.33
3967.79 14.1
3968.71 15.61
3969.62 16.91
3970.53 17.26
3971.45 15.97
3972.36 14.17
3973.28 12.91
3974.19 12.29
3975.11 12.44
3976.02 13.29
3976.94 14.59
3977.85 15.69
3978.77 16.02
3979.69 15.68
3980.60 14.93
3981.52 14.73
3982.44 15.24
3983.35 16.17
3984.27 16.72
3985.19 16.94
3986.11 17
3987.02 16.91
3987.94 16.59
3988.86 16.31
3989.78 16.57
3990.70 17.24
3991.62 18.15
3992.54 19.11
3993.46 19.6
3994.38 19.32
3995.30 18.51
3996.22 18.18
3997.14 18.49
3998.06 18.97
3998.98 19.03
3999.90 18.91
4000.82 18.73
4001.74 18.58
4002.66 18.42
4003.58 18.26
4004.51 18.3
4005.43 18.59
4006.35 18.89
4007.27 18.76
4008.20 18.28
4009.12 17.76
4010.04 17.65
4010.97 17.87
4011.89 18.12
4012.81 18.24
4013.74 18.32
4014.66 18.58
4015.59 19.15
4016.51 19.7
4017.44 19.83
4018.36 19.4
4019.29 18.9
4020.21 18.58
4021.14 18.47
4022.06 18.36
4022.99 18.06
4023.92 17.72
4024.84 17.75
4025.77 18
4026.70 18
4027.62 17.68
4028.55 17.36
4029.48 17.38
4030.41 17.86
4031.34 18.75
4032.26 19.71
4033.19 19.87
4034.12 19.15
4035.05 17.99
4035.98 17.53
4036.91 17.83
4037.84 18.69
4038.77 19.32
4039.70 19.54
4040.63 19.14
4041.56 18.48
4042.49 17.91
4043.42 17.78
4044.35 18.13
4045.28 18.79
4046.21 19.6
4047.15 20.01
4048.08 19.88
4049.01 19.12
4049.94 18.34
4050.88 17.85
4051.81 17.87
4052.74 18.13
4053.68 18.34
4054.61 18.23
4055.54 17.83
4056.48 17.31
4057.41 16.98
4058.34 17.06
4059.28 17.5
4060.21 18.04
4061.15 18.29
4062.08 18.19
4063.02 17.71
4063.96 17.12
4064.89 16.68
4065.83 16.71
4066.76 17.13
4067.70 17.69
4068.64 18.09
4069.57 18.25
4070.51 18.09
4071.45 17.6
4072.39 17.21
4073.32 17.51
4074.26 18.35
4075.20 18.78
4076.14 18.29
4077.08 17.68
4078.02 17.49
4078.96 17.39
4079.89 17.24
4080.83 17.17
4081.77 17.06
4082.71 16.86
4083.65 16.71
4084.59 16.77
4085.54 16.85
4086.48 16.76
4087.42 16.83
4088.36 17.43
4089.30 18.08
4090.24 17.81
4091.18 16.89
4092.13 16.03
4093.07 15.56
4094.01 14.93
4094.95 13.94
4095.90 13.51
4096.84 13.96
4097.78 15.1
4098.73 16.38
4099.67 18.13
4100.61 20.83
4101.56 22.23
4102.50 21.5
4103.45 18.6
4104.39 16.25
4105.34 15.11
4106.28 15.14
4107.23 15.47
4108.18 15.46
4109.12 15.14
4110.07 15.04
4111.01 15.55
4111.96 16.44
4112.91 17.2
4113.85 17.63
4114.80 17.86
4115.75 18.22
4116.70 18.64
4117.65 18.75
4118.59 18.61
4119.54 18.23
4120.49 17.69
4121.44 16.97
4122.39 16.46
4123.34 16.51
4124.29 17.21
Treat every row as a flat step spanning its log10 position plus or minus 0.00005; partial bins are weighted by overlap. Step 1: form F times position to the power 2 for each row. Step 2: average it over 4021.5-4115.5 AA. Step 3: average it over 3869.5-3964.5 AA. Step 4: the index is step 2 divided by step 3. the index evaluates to 1.1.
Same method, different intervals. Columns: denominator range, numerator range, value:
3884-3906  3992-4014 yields 1.28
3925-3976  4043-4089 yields 1.19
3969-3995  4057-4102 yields 1.13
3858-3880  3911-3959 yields 0.95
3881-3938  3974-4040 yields 1.14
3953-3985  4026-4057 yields 1.28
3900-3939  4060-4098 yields 1.08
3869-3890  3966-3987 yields 0.94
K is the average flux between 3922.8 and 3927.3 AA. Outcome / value 18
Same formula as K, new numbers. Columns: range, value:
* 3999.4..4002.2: 18.8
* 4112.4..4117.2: 17.9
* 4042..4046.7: 18.4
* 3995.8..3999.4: 18.7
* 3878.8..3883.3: 14.5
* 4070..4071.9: 17.8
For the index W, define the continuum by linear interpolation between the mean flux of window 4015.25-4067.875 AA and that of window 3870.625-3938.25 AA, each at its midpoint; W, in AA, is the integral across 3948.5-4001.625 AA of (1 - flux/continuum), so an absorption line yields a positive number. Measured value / 3.9 AA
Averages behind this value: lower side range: 16.5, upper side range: 18.3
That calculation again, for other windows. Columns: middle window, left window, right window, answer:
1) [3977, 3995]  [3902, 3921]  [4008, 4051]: 1.5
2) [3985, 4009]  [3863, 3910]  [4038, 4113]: -1.5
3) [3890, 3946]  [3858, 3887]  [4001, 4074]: 3.5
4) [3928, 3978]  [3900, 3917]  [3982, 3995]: 4.2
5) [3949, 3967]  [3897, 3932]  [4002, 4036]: 2.2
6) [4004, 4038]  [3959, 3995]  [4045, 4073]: -3.2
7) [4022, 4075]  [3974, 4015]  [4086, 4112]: -3.8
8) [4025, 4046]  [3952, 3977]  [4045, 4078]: -1.6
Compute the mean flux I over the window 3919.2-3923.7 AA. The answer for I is 19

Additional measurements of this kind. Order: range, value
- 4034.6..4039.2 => 18.3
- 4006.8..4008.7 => 18.5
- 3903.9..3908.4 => 16.5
